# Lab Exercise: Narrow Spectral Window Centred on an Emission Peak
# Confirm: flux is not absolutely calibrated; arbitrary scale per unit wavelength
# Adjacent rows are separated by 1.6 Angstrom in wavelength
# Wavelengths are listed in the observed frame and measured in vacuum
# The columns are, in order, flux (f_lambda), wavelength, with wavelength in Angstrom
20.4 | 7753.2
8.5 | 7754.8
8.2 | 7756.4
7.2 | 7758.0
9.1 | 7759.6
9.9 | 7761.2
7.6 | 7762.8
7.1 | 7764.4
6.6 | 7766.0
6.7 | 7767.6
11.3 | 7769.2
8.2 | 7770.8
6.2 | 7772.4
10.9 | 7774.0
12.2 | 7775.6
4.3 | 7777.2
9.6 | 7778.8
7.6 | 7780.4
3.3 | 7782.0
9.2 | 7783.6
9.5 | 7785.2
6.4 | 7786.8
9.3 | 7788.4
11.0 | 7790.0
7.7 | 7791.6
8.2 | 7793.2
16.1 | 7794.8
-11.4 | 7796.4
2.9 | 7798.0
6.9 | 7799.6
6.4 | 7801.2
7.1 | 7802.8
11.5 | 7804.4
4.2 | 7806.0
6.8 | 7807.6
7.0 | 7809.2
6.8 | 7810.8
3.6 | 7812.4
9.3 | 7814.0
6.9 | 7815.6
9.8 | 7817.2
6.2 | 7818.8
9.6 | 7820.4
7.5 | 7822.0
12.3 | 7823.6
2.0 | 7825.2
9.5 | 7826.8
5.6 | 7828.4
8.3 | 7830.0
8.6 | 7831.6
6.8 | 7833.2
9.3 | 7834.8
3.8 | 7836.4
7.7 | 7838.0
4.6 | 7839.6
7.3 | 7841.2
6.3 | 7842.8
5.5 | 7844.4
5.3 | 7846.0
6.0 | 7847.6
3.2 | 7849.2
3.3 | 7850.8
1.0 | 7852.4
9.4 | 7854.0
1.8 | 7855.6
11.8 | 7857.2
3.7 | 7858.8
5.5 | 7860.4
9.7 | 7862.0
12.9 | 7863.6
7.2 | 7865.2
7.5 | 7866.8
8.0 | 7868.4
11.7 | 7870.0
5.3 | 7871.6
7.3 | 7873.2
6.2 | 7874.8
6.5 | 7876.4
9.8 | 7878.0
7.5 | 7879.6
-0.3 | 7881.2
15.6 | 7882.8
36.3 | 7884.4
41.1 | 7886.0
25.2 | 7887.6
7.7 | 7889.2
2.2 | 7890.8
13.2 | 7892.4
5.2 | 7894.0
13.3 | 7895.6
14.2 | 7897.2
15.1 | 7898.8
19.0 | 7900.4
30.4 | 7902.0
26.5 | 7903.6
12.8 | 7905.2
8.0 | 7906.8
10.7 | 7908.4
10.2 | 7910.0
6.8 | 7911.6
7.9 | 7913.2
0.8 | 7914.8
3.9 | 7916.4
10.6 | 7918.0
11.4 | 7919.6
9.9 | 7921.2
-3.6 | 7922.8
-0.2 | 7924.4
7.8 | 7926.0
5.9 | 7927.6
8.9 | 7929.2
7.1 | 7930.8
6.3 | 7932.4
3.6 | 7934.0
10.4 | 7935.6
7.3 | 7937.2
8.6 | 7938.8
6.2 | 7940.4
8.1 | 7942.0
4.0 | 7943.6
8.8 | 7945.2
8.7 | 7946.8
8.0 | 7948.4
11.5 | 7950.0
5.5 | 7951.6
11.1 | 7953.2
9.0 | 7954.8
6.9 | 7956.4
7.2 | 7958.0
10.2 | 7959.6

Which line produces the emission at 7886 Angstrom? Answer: [S II]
